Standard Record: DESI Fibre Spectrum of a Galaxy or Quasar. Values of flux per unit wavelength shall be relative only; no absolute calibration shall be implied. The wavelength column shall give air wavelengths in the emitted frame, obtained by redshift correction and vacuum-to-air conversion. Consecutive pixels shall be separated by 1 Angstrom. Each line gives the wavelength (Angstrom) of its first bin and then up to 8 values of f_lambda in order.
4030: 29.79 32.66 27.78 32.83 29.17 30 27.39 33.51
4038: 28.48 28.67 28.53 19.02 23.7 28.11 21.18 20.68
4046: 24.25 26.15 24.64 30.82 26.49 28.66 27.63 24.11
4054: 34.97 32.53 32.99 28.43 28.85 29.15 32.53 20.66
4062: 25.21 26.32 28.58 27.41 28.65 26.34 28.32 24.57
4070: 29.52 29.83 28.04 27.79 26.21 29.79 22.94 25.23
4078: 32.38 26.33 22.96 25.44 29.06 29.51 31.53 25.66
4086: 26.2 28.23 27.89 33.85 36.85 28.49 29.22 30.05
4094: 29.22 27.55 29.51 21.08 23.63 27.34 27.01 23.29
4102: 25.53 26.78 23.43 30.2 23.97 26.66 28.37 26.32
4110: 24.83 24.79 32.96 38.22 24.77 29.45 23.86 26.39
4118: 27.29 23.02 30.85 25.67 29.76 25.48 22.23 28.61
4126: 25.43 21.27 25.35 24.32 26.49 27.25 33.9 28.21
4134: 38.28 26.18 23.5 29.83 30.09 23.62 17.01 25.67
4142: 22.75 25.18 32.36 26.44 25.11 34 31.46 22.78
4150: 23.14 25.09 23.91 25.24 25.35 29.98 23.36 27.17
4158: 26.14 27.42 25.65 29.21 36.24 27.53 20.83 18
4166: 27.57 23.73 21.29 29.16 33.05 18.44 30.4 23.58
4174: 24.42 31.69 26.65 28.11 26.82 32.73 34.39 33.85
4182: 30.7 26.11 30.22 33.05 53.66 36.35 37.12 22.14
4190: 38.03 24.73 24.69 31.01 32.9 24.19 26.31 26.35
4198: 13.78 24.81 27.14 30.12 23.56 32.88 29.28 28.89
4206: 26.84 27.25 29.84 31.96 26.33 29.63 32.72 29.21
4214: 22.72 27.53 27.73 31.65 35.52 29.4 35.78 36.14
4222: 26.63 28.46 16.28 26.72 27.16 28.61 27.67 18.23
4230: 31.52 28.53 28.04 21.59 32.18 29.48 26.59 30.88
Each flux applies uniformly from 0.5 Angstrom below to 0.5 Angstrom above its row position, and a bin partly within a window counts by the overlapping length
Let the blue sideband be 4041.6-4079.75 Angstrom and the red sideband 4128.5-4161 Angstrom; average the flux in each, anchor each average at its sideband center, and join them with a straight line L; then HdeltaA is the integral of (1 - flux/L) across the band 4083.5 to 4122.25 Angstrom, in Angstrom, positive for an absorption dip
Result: -0.84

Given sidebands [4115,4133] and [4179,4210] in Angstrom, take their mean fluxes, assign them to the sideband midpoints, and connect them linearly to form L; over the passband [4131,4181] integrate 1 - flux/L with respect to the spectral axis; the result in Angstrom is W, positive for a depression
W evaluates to 1.5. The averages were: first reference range 26.4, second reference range 29.7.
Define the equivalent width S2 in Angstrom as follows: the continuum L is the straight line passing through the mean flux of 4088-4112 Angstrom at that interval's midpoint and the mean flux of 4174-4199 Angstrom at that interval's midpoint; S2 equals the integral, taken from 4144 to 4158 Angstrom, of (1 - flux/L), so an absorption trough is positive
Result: 1.14 Angstrom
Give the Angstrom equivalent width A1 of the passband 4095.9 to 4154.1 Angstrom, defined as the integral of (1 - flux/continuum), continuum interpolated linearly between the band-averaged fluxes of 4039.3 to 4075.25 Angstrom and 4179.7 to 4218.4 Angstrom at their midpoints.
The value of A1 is 3.6 Angstrom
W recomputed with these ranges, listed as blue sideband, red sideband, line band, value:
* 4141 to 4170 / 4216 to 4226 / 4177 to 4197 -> -2.5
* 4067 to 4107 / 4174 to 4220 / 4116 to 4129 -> 1.1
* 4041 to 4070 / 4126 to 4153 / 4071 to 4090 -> -0.7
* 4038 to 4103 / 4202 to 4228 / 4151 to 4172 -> 1.7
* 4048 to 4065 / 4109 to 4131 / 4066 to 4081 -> 0.5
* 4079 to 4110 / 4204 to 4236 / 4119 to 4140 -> 0.6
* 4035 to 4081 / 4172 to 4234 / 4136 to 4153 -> 1.3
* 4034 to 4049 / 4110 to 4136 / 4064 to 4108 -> -1.0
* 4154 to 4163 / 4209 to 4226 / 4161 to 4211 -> -0.3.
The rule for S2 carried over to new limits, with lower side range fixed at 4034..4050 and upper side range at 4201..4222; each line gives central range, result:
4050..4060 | -1.1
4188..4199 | 0.9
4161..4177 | 1.4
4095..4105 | 0.7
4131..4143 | 0.5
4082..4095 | -1.1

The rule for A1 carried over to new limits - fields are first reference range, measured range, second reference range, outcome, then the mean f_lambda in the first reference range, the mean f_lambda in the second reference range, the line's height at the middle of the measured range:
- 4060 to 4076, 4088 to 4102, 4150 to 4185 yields -0.5 Angstrom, 27.2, 27.2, 27.2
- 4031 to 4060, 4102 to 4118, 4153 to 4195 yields 0.6 Angstrom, 28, 28.8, 28.4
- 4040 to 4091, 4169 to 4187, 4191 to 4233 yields -1.9 Angstrom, 27.5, 27.8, 27.7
